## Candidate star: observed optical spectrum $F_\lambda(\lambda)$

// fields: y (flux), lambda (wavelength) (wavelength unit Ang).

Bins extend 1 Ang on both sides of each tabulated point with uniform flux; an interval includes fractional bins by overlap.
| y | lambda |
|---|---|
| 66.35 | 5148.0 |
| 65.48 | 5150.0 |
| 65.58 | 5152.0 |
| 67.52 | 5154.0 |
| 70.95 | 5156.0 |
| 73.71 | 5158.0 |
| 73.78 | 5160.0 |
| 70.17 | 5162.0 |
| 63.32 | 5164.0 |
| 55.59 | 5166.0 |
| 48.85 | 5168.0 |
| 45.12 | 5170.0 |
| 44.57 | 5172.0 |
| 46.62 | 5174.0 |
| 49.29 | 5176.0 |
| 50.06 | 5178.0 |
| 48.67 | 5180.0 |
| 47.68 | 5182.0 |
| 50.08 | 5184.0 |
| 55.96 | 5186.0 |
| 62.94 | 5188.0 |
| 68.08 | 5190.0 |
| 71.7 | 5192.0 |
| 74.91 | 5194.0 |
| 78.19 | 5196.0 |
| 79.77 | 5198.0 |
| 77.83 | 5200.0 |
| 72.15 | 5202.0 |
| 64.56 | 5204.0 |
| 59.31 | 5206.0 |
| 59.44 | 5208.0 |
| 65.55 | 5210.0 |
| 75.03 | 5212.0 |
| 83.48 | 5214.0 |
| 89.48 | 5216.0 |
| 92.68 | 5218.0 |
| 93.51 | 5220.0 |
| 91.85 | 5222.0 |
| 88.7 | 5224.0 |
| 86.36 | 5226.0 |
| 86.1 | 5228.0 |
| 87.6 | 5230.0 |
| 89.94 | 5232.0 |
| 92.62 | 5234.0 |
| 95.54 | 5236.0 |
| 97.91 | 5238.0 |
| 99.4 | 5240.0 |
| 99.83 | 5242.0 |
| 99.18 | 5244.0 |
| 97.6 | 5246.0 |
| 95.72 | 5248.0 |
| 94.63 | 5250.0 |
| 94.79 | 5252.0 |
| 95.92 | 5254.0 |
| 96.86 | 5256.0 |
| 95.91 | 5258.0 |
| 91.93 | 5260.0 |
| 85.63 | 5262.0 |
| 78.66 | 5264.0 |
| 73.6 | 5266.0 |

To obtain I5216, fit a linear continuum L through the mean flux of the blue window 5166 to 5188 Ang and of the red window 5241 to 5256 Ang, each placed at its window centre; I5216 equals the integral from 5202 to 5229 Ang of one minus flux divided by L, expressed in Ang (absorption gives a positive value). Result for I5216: -1.46 Ang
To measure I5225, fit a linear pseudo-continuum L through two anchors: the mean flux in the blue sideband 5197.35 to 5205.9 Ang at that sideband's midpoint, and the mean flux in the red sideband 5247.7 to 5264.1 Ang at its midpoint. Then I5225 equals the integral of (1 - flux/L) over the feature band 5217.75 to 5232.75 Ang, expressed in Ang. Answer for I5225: -1.6 Ang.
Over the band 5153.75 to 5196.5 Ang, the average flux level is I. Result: 59.6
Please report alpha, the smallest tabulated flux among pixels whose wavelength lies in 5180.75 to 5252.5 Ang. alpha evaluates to 47.68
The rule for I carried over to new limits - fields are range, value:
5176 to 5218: 66.9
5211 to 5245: 91.1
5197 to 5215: 70.8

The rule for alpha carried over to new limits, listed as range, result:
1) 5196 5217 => 59.31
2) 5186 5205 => 55.96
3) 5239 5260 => 91.93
